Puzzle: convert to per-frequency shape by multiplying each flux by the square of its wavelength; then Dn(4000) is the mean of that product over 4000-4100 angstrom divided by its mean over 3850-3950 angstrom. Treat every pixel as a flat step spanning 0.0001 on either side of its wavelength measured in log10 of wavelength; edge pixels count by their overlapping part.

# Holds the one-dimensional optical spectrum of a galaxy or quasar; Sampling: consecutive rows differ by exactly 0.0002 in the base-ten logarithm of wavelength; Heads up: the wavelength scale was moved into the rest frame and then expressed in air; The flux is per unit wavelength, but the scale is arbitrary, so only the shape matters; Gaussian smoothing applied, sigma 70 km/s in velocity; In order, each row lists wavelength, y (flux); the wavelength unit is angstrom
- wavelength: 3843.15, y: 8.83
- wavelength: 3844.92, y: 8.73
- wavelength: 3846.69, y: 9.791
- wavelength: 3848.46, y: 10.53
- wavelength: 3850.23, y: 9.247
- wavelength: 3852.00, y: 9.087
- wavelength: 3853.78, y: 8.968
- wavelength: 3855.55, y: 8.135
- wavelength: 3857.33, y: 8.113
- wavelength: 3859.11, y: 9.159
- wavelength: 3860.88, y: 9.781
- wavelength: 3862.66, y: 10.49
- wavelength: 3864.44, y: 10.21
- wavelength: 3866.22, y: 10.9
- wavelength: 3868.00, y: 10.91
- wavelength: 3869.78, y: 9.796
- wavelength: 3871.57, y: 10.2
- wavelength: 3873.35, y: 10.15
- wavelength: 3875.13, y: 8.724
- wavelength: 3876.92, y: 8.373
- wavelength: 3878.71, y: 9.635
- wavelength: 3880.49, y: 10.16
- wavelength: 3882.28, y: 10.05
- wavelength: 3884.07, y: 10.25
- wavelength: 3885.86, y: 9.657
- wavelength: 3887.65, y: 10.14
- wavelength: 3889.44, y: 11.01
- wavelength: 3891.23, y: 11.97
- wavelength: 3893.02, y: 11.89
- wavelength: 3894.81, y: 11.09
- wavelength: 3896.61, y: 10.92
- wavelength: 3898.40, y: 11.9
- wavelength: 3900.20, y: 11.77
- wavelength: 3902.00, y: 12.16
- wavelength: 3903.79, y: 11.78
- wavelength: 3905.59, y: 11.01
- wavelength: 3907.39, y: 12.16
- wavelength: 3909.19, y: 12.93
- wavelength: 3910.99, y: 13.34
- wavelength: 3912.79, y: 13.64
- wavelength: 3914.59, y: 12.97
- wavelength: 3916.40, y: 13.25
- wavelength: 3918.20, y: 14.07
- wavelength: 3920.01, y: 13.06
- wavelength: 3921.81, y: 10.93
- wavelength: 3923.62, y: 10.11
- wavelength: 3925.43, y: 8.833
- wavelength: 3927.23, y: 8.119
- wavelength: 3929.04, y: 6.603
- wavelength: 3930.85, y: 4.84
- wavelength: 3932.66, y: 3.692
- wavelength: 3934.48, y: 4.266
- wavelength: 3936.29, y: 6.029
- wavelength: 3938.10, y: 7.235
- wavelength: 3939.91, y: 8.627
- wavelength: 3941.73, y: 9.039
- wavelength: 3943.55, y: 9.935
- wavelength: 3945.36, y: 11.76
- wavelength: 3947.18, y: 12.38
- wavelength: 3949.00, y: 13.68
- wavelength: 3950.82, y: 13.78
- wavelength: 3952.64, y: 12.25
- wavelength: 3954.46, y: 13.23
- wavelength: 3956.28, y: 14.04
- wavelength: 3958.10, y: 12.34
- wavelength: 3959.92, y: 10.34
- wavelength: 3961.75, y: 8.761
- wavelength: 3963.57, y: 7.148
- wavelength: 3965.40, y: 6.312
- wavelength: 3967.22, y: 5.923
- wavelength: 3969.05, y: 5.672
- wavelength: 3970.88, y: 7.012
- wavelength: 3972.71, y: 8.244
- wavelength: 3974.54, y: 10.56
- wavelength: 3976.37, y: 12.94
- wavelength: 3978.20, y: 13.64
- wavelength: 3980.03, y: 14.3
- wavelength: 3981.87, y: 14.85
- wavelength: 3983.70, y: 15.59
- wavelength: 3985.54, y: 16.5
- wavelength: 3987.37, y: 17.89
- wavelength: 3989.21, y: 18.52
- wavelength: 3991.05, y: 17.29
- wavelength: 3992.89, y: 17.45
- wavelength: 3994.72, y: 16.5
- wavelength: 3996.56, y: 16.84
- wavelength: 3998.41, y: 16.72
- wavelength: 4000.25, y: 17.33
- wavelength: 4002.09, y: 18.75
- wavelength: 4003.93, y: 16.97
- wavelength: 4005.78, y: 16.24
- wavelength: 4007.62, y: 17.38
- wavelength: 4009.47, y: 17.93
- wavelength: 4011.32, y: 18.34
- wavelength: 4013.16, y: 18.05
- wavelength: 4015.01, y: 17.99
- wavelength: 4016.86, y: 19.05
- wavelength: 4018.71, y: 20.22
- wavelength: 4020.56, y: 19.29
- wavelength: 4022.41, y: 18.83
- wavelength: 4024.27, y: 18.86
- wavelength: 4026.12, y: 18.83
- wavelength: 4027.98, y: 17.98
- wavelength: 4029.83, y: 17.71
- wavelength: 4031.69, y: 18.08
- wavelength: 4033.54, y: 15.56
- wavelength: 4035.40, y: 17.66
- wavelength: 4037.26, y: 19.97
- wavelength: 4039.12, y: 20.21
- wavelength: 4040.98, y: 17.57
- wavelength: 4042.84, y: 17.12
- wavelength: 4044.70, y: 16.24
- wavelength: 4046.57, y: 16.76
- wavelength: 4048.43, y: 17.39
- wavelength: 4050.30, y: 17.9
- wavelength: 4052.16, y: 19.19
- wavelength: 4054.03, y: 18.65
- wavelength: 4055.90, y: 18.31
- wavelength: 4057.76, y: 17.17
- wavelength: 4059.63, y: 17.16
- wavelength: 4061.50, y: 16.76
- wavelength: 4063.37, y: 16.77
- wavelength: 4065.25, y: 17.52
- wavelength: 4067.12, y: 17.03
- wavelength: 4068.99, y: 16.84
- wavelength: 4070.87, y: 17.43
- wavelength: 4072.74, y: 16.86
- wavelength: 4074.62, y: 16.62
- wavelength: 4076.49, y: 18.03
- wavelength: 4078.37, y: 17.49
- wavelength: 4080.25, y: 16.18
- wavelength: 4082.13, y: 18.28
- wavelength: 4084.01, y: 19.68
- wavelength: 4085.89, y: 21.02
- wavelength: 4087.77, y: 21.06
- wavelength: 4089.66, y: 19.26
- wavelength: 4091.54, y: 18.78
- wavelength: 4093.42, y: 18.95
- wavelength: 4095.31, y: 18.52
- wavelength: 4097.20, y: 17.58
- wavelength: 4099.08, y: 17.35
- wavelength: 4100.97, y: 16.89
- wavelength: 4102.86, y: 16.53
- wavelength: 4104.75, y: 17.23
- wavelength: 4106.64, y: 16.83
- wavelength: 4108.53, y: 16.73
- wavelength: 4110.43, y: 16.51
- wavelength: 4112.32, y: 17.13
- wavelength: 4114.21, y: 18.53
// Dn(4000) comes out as 1.91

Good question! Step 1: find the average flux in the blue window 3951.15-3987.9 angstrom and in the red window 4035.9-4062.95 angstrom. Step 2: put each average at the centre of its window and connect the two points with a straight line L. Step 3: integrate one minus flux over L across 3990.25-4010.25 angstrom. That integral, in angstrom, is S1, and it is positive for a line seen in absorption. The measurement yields -4.9 angstrom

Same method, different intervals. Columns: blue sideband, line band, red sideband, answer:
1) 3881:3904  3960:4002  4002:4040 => 8.1 angstrom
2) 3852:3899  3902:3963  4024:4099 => 9.0 angstrom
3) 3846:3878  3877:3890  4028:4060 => 0.7 angstrom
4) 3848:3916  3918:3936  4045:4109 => 6.0 angstrom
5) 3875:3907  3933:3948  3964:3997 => 4.5 angstrom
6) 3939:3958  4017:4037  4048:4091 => -3.3 angstrom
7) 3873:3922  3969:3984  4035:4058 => 3.4 angstrom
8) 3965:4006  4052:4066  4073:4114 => -0.8 angstrom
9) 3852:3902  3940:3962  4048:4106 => 2.1 angstrom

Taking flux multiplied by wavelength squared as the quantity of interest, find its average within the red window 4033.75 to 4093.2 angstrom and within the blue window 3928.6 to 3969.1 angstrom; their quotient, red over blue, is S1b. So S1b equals 2.08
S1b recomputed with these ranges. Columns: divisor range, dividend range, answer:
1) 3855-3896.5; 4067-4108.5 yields 1.98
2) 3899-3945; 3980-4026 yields 1.83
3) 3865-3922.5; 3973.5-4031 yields 1.60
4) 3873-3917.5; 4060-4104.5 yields 1.74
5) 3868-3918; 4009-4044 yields 1.76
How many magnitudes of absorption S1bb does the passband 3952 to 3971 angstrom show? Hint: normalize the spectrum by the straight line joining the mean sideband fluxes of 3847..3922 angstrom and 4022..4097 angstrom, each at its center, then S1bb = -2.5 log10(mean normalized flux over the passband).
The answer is 0.42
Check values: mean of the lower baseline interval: 10.8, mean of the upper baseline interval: 18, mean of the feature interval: 9.42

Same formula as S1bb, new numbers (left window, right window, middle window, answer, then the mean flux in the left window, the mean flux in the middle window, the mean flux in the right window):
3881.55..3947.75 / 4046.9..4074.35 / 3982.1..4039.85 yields -0.19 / 10.3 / 17.8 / 17.5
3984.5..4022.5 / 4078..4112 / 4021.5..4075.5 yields 0.01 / 17.8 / 17.7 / 18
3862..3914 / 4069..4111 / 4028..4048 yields -0.10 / 11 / 17.7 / 17.9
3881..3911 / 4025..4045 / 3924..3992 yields 0.34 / 11.3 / 10.6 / 18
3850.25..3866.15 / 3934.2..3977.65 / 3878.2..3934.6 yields -0.12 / 9.33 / 10.7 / 9.76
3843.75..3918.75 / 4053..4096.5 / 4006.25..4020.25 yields -0.17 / 10.7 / 18.4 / 18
